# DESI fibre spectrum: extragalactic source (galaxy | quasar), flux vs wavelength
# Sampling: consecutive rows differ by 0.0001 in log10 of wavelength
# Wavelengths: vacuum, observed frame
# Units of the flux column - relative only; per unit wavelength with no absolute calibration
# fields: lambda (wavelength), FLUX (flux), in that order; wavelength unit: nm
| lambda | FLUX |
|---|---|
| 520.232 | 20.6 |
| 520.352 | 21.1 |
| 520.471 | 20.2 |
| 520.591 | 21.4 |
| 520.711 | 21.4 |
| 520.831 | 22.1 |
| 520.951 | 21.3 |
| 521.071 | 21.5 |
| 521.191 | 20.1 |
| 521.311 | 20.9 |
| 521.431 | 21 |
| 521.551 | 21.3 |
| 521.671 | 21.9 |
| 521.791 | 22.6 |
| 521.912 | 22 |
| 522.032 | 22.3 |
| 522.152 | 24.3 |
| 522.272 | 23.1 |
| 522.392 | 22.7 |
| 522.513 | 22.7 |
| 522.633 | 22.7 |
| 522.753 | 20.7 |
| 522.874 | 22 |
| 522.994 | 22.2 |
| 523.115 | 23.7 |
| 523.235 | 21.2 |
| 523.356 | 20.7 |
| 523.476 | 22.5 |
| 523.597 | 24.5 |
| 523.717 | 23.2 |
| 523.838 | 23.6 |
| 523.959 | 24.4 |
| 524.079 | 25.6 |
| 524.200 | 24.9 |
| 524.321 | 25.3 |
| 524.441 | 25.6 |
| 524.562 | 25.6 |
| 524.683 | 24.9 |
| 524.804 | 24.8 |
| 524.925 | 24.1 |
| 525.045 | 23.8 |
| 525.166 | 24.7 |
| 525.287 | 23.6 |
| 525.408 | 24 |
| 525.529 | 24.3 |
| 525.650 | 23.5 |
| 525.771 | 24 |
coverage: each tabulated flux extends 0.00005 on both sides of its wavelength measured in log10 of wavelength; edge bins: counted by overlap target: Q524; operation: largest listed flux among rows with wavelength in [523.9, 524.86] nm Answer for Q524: 25.6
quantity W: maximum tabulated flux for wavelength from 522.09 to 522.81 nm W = 24.3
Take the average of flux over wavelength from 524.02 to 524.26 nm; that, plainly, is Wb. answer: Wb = 25.2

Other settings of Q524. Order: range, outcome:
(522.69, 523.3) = 23.7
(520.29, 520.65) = 21.4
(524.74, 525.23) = 24.8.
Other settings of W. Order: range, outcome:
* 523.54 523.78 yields 24.5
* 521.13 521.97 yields 22.6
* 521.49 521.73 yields 21.9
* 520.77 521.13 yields 22.1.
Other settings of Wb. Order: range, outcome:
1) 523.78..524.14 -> 24.5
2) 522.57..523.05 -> 21.9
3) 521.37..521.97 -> 21.7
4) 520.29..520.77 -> 21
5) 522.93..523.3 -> 22.3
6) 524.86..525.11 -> 24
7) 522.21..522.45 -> 23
